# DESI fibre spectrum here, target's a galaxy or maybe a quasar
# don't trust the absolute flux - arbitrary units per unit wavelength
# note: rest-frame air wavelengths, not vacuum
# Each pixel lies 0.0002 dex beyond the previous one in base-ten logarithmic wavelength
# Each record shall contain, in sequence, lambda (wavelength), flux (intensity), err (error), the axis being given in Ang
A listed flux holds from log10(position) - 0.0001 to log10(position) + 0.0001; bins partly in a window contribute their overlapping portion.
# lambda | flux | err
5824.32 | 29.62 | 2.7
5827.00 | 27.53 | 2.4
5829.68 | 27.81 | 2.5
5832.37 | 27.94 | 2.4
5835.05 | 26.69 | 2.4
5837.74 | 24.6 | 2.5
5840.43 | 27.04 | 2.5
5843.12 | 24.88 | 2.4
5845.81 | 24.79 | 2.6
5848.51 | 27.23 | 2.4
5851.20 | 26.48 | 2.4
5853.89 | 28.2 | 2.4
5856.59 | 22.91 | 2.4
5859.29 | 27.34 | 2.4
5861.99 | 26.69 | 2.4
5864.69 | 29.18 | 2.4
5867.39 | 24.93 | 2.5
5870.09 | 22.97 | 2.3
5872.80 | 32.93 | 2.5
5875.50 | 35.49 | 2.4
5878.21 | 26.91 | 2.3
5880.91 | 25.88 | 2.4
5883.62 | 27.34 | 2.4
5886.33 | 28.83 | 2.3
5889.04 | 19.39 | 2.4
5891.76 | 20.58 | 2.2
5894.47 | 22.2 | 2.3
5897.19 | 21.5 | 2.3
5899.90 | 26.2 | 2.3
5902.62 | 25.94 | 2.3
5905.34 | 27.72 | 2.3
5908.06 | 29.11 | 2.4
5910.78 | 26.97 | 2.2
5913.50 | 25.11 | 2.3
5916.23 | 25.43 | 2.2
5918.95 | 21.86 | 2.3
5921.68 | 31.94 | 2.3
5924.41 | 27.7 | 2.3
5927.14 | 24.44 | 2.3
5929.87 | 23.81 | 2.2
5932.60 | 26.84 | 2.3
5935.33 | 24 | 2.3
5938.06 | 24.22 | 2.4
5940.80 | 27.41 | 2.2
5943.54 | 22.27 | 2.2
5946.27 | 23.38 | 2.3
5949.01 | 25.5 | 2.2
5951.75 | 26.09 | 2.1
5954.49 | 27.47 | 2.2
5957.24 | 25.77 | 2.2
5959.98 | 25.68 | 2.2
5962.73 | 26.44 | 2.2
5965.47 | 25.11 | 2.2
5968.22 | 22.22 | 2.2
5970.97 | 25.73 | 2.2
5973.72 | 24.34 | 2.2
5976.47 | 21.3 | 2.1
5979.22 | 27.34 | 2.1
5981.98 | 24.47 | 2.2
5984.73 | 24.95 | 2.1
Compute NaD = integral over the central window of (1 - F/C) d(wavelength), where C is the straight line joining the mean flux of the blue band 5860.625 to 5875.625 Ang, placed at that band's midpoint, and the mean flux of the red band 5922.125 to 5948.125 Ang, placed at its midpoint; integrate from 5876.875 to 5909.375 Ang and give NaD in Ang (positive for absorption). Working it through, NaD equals 2.3 Ang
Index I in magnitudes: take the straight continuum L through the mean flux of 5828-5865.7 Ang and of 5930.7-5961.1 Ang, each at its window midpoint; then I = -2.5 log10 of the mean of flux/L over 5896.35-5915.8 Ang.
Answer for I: -0.016 mag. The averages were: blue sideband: 26.5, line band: 26.2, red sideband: 25.3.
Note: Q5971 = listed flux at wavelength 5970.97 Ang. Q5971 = 25.73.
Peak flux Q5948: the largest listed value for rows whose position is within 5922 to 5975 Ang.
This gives 27.7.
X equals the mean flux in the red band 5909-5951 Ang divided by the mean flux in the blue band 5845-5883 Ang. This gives 0.9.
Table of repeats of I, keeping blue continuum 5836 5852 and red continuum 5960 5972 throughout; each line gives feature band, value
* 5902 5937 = -0.04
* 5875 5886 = -0.11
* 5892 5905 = 0.06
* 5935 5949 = 0.03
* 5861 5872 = -0.03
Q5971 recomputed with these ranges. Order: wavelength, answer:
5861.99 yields 26.69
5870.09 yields 22.97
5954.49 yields 27.47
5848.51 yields 27.23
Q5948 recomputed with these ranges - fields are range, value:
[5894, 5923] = 31.94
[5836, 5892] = 35.49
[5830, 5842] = 27.94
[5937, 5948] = 27.41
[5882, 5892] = 28.83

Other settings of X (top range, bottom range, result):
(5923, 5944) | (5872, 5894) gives 0.94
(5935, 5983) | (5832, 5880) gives 0.92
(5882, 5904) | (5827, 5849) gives 0.91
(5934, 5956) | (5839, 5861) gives 0.96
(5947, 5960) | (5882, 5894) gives 1.09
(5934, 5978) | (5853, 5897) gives 0.95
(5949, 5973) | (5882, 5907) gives 1.04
